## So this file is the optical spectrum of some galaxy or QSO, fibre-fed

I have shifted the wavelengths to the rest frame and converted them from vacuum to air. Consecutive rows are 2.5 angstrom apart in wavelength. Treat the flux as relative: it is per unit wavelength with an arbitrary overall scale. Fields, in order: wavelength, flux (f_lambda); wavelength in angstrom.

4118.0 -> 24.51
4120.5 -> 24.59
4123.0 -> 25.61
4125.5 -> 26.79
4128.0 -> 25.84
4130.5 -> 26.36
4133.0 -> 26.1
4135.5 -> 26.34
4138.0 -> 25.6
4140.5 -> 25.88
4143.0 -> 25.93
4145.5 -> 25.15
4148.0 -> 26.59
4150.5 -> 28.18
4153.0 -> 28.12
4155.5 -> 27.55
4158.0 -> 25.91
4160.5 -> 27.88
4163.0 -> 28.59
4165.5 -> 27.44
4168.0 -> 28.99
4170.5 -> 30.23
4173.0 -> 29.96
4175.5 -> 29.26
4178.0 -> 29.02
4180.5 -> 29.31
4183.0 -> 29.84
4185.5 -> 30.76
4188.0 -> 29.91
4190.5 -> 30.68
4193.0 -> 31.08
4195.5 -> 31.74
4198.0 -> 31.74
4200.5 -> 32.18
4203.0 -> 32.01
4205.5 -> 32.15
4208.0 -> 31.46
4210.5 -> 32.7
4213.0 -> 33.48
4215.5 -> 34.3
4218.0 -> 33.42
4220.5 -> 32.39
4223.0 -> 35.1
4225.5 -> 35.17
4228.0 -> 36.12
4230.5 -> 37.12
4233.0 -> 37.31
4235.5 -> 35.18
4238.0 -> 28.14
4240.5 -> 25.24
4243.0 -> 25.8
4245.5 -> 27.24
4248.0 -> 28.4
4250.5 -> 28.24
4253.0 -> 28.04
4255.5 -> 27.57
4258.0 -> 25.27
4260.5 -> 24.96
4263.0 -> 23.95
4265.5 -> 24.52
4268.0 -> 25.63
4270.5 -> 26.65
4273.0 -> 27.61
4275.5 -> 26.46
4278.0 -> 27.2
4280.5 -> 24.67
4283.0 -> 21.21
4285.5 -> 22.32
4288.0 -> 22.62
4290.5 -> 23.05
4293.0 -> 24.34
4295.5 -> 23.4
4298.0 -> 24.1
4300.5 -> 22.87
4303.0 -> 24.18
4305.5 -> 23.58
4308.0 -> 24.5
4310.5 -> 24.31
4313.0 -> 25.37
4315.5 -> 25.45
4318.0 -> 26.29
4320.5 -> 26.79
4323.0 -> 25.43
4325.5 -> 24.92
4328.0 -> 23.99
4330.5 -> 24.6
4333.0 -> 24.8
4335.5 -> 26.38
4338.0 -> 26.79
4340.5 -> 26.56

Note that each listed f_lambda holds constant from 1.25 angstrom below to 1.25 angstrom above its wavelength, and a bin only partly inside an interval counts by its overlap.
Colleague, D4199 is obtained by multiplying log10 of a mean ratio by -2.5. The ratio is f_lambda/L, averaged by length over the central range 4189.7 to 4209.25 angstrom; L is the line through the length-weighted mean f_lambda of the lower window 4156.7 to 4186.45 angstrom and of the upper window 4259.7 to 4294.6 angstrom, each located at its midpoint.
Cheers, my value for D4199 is -0.14 mag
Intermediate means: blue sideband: 28.9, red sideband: 24.6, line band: 31.7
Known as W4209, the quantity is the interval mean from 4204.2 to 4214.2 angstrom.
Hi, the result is 32.4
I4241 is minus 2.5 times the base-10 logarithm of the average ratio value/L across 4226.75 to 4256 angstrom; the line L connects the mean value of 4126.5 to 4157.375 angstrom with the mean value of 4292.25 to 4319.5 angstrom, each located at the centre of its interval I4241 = -0.204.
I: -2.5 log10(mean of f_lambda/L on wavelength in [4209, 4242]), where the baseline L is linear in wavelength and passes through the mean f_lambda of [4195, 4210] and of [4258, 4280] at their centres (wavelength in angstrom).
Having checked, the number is -0.12 mag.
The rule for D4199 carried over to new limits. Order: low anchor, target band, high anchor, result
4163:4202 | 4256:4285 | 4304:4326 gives 0.07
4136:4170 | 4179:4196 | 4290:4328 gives -0.15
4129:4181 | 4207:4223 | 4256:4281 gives -0.24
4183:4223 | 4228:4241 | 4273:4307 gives -0.15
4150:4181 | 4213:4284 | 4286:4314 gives -0.14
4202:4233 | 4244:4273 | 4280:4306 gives 0.07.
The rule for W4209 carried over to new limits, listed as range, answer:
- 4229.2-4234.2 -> 37.2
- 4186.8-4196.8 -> 30.9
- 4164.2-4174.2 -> 29.1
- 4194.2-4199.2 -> 31.7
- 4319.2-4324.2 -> 26.1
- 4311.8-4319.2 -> 25.7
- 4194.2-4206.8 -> 32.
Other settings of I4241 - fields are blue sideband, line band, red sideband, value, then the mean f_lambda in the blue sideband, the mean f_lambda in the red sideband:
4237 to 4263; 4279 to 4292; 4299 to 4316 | 0.105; 26.7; 24.3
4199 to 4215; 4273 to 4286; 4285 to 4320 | 0.057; 32.4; 24.1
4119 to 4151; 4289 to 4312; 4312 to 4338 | 0.076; 26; 25.5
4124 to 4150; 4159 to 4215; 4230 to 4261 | -0.114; 26.1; 29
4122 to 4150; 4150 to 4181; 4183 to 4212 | 0.006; 26.1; 31.4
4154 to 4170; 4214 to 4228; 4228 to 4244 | -0.105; 27.9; 31.9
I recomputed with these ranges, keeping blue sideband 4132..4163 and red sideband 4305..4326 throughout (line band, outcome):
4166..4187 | -0.122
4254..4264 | 0.008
